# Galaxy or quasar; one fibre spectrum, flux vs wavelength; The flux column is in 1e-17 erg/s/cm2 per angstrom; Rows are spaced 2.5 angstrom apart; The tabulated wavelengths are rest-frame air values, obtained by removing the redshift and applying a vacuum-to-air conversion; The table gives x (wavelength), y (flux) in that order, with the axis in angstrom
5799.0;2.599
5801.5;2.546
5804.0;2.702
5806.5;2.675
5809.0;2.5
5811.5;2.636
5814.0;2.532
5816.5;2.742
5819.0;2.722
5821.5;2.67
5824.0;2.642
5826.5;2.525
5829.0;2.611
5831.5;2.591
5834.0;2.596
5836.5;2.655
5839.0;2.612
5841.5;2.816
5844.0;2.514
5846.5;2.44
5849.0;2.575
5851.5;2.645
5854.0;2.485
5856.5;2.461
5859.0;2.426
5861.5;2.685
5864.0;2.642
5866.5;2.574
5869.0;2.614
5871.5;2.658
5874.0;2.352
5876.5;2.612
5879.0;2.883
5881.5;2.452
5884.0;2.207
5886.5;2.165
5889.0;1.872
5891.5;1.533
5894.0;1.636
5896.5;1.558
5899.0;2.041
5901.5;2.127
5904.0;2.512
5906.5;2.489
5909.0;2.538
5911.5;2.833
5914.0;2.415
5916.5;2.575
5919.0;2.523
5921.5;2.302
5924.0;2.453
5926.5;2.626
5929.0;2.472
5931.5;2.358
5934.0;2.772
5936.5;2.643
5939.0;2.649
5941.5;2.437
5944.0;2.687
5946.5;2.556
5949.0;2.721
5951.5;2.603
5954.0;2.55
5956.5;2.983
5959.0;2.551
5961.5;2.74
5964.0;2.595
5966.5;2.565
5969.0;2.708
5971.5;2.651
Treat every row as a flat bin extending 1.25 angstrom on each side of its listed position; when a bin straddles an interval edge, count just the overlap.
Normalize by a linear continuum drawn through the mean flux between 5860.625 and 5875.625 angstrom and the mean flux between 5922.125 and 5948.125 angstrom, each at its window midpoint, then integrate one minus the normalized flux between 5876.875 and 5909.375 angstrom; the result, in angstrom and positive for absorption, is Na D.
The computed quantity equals 5.3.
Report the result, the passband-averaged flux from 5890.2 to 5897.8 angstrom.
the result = 1.58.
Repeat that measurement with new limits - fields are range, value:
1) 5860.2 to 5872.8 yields 2.63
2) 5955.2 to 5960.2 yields 2.77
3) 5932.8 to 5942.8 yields 2.62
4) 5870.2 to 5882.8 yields 2.59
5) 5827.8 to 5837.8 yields 2.61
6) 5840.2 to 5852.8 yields 2.6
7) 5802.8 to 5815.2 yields 2.61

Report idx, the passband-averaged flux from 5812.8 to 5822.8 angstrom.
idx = 2.67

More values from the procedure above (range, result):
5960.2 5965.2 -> 2.67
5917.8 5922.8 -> 2.41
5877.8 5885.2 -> 2.51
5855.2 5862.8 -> 2.52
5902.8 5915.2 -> 2.56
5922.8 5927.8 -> 2.54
